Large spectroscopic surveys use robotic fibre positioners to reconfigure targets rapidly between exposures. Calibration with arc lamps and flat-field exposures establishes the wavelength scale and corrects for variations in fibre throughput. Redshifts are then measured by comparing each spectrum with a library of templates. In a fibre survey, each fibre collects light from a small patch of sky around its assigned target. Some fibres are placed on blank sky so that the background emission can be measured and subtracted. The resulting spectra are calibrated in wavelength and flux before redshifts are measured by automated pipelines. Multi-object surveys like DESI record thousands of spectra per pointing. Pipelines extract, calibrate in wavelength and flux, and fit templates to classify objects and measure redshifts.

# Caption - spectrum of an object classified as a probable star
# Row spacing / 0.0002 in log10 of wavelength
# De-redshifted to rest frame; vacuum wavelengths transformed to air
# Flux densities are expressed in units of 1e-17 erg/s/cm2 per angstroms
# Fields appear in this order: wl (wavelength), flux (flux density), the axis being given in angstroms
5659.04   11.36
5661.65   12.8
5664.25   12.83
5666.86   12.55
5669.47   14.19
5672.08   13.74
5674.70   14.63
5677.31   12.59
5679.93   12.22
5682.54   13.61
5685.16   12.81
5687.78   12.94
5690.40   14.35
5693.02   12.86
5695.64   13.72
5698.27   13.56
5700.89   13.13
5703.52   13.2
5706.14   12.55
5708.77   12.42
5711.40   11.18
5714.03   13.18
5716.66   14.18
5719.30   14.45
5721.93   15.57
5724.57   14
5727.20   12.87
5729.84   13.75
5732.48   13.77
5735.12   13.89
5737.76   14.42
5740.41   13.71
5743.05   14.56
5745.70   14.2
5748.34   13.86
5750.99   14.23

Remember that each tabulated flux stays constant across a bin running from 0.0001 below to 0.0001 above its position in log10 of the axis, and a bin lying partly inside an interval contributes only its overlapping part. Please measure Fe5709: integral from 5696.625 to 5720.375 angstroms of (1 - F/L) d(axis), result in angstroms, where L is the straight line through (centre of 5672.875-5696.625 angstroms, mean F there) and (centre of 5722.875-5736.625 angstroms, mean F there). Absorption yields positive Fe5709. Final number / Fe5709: 0.8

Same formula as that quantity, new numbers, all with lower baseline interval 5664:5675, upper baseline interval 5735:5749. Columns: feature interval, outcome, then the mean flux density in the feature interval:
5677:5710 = 1.6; 13.1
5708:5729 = 0.7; 13.5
